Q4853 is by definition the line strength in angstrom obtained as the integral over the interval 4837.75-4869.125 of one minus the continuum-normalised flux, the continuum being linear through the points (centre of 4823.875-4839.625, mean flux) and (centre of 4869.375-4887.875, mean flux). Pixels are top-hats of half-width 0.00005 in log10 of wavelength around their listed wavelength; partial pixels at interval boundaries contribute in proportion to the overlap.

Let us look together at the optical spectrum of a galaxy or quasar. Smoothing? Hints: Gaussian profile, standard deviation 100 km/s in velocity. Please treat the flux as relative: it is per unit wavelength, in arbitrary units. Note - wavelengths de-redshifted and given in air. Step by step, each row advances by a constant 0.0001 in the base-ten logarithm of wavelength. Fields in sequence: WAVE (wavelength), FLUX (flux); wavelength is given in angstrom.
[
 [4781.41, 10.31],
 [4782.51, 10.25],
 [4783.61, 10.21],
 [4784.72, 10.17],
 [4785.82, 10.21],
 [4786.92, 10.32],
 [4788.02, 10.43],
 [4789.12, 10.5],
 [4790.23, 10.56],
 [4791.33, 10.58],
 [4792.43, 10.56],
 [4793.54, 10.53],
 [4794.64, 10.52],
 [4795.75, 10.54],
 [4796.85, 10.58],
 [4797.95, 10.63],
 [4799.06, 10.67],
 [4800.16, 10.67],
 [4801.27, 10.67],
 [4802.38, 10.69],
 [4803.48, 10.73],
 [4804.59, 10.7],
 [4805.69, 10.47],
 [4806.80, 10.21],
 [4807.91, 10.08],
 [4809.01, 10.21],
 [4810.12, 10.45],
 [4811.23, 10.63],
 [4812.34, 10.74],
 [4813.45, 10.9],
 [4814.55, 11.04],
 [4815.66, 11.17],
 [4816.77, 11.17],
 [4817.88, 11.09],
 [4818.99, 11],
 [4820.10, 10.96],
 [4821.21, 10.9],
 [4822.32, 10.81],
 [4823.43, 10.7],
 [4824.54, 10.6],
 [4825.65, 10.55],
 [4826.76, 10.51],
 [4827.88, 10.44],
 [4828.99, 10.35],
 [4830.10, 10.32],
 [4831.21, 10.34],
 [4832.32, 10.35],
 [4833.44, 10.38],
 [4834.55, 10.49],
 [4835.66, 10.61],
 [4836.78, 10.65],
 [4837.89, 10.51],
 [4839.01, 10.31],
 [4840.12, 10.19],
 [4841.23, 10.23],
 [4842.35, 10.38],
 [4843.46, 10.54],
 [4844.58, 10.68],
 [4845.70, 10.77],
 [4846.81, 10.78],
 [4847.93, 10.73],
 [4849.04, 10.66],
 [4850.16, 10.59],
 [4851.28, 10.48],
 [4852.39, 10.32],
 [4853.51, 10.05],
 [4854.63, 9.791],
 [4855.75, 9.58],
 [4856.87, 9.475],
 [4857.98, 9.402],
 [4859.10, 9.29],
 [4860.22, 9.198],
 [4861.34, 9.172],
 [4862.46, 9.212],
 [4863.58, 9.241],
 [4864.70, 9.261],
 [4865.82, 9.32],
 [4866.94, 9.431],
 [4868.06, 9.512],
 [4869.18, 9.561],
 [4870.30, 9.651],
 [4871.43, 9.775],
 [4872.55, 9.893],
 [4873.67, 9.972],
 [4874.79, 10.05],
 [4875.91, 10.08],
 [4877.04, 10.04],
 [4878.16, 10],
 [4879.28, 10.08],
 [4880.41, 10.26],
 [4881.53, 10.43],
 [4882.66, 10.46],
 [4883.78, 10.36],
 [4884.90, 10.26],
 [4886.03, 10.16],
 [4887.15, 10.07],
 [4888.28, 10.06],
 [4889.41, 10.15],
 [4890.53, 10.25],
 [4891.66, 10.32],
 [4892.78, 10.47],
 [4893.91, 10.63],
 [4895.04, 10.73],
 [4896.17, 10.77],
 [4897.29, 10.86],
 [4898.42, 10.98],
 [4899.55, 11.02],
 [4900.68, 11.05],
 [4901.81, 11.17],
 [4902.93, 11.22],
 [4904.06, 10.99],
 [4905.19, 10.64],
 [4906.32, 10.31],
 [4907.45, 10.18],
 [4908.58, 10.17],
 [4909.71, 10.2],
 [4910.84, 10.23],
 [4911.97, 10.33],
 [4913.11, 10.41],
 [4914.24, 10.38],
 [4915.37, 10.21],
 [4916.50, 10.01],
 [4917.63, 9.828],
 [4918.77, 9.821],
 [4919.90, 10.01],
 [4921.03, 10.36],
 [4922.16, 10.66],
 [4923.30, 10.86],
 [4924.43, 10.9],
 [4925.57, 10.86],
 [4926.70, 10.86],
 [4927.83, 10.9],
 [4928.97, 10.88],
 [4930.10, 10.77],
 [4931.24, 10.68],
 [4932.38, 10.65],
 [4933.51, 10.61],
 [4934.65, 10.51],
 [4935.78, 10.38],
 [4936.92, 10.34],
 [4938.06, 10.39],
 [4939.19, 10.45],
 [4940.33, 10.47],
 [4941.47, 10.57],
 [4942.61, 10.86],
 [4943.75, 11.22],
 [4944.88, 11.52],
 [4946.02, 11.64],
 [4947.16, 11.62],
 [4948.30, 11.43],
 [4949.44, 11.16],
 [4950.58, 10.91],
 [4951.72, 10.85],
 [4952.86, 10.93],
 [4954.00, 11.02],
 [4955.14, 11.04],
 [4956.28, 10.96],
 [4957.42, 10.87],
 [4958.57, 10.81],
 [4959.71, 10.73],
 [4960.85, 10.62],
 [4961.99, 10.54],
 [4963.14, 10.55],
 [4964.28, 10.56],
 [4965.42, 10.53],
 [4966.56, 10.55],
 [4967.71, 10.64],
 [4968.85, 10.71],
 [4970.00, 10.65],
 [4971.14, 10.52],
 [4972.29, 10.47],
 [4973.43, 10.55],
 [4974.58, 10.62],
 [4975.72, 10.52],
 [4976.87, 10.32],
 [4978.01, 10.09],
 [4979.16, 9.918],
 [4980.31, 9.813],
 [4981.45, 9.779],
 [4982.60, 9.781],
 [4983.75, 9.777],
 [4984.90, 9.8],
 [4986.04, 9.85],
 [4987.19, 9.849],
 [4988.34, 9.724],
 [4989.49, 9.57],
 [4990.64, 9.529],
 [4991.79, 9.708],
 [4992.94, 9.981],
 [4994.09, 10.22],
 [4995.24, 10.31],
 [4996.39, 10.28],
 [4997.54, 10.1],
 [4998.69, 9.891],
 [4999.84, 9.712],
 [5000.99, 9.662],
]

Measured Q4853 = 1.0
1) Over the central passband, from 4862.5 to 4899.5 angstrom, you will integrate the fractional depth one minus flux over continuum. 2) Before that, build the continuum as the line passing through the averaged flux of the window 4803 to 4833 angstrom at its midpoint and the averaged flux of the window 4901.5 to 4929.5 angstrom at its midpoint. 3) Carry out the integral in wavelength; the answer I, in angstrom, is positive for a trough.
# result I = 1.6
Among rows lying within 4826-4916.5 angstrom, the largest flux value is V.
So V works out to 11.22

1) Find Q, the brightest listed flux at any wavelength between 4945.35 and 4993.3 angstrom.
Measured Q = 11.64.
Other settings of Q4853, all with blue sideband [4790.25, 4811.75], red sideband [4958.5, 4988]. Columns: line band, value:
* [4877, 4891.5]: 0.3 angstrom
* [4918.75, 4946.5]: -0.9 angstrom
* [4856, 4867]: 1.2 angstrom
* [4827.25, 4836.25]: 0.1 angstrom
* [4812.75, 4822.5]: -0.5 angstrom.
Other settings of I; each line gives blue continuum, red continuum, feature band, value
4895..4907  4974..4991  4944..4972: -1.8 angstrom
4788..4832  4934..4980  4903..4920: 0.7 angstrom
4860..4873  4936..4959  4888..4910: -1.3 angstrom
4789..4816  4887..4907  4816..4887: 2.9 angstrom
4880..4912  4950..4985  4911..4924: 0.3 angstrom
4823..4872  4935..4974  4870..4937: 0.2 angstrom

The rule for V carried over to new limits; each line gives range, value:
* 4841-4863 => 10.78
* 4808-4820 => 11.17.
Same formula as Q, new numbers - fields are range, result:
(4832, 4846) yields 10.77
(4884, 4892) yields 10.32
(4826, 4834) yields 10.51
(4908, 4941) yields 10.9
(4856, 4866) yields 9.475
